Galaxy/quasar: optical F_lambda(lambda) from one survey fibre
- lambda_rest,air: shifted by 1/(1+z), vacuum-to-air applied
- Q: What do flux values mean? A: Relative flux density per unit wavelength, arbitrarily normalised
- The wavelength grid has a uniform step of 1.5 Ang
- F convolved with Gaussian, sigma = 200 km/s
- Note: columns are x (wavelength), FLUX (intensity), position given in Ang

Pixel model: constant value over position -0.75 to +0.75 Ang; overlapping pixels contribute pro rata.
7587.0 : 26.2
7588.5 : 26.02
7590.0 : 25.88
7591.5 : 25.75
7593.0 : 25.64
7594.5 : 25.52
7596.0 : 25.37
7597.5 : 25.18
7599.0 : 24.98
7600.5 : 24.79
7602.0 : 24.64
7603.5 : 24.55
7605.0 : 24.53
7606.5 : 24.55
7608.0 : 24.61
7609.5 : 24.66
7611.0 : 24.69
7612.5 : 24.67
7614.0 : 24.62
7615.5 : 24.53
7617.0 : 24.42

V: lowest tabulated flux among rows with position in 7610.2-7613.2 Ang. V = 24.67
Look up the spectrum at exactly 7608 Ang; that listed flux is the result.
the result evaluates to 24.61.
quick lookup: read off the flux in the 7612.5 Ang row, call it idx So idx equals 24.67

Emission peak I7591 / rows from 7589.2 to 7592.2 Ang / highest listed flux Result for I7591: 25.88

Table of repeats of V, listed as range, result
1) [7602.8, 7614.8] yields 24.53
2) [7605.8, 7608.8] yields 24.55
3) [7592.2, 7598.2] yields 25.18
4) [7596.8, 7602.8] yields 24.64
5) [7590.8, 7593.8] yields 25.64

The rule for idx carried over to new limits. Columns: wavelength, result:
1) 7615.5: 24.53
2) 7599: 24.98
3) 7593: 25.64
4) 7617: 24.42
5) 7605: 24.53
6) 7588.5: 26.02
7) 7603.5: 24.55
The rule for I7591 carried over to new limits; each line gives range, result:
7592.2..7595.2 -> 25.64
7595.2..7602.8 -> 25.37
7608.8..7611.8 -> 24.69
